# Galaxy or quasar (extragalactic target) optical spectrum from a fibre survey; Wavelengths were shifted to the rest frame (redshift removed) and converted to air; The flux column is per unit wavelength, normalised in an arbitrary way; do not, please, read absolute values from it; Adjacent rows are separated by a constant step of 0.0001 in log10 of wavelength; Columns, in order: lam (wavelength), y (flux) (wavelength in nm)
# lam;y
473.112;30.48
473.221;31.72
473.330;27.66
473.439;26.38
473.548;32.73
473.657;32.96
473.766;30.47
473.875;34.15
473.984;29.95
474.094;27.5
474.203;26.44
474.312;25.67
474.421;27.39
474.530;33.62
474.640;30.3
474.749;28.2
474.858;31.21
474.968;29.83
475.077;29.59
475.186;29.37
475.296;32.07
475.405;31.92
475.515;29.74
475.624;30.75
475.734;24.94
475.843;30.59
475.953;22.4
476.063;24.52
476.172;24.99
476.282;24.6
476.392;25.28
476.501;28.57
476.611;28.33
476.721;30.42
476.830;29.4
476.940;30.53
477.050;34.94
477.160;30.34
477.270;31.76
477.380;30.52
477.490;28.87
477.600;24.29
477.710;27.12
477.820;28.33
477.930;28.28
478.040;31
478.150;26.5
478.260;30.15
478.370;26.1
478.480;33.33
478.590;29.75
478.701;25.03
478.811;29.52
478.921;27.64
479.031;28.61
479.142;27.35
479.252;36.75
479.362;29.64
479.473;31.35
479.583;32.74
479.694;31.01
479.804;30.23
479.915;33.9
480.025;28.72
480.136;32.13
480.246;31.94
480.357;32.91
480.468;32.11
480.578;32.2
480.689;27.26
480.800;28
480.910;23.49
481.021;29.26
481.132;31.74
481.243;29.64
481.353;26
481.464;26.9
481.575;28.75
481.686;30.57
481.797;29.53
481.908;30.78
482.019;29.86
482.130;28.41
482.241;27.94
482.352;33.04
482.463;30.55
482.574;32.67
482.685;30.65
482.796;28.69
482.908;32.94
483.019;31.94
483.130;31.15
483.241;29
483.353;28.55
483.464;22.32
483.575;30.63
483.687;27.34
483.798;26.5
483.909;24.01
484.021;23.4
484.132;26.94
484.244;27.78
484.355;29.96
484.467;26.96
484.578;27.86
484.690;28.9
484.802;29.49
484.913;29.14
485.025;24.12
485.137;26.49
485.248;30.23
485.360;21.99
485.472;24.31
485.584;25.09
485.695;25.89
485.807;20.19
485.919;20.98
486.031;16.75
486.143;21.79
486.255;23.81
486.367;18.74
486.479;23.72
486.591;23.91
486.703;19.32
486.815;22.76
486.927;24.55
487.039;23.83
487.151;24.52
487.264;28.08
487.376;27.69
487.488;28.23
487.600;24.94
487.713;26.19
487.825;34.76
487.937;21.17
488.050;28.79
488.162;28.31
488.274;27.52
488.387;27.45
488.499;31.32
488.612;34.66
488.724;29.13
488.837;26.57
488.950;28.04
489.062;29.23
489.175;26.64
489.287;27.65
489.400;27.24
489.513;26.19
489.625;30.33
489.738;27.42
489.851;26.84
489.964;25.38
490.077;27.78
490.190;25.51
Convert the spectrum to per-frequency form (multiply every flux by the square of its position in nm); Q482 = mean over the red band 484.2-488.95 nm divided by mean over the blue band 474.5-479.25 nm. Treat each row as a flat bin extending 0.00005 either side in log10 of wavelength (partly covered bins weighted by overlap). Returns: 0.93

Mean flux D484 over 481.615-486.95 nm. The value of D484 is 26.7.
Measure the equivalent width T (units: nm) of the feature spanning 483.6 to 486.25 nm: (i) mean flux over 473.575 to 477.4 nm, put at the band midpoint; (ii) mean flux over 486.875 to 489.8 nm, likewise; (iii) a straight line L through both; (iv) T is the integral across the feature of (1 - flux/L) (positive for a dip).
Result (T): 0.25 nm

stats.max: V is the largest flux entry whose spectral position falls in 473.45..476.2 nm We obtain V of 34.15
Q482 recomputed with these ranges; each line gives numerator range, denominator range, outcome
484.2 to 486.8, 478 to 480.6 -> 0.83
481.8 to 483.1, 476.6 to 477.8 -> 1.06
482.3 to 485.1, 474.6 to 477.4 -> 1.02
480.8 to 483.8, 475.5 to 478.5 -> 1.05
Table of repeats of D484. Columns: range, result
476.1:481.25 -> 29.5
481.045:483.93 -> 29.3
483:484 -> 27.6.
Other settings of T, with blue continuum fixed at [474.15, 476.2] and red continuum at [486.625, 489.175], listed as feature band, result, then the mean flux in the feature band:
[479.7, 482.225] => -0.16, 29.7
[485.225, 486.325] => 0.18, 22.8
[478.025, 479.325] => -0.05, 29.3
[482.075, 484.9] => -0.11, 28.7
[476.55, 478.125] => -0.06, 29.5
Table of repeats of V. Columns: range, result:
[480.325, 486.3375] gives 33.04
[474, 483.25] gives 36.75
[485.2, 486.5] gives 30.23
